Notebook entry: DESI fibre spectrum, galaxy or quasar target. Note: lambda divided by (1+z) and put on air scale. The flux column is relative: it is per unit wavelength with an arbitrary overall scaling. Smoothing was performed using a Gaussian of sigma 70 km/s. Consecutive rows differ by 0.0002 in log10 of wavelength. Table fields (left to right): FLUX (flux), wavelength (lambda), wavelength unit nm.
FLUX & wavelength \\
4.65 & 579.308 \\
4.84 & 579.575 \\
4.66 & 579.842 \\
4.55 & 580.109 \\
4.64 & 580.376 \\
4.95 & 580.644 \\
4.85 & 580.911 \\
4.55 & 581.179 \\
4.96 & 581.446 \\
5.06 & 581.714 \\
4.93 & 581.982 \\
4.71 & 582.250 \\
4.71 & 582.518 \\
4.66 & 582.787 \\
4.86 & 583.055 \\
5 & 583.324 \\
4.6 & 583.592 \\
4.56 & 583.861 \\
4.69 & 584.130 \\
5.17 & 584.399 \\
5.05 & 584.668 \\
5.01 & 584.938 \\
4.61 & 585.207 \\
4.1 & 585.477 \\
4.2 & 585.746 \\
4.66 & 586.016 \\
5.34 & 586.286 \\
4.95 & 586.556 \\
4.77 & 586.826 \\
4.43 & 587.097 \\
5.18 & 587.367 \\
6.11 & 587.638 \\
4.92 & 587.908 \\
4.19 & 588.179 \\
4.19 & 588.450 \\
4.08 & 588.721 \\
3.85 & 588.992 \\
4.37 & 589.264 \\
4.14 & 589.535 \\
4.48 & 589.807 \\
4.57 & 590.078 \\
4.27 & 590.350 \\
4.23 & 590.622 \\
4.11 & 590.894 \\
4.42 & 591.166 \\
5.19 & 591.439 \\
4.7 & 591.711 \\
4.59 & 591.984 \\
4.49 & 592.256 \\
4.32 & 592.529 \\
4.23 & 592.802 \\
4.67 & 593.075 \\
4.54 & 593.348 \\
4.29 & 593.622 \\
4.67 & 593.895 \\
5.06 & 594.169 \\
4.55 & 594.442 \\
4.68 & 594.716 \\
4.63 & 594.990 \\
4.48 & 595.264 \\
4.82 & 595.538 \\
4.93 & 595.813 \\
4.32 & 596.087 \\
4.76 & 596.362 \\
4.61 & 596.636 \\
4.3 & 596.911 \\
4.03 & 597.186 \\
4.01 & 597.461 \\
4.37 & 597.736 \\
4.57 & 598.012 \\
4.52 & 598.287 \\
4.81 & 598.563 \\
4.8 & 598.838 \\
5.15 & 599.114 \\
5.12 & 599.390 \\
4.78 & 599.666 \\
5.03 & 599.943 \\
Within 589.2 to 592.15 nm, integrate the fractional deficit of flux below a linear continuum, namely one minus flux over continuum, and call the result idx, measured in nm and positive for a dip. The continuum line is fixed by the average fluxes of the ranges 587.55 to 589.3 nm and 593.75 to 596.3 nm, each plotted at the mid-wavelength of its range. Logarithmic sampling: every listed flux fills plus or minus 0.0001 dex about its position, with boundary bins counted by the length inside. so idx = 0.06 nm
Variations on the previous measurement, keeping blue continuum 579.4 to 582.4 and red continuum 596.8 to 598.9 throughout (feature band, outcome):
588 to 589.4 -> 0.14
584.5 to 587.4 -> -0.04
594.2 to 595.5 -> -0.05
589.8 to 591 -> 0.07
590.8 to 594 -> 0.01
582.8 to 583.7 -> -0.01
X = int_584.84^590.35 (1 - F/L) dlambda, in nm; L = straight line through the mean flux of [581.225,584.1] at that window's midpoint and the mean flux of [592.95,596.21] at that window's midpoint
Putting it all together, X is 0.16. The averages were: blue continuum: 4.79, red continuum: 4.64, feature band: 4.6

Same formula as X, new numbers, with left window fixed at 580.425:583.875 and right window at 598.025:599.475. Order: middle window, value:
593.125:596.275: 0.13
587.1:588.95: 0.04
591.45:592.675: 0.06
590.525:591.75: 0.08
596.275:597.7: 0.15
